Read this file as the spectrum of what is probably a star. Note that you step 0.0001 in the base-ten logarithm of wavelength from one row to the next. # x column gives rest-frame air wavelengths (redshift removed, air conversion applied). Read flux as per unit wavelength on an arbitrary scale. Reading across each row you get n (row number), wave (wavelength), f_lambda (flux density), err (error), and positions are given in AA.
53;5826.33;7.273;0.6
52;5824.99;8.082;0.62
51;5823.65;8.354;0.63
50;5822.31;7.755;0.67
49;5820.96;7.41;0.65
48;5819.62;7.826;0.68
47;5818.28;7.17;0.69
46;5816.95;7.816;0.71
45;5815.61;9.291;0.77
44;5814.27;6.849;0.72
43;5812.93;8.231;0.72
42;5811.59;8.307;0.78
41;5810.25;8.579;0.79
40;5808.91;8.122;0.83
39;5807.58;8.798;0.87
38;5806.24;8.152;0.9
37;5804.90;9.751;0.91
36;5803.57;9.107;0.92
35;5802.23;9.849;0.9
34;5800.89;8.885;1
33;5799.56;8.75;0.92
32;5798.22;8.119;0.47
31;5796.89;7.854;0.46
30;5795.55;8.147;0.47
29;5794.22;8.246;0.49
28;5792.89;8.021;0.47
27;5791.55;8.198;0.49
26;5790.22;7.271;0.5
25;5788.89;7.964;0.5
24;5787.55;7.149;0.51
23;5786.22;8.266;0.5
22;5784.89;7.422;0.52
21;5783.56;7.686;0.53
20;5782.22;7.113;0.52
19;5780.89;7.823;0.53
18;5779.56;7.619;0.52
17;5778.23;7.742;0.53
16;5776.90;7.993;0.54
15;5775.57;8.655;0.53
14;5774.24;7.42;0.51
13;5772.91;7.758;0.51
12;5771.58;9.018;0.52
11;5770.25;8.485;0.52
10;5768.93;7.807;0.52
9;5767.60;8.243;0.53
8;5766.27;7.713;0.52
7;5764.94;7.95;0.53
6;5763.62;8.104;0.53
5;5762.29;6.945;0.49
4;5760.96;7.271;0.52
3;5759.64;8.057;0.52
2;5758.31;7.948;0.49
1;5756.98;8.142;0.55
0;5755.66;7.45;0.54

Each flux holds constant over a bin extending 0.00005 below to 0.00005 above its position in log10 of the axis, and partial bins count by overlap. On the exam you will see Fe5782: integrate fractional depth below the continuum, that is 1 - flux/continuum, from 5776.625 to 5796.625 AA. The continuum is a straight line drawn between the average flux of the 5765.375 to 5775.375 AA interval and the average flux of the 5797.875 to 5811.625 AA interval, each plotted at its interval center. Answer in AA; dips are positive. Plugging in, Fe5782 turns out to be 1.5 AA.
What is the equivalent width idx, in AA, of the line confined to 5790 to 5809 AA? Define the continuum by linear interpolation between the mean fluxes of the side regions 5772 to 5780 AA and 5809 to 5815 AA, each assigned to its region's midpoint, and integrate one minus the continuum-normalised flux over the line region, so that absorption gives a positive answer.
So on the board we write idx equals -1.3 AA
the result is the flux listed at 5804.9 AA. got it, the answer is 9.751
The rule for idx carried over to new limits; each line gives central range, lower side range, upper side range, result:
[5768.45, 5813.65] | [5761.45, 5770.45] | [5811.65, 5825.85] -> -1.8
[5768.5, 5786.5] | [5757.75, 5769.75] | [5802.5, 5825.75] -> 0.0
